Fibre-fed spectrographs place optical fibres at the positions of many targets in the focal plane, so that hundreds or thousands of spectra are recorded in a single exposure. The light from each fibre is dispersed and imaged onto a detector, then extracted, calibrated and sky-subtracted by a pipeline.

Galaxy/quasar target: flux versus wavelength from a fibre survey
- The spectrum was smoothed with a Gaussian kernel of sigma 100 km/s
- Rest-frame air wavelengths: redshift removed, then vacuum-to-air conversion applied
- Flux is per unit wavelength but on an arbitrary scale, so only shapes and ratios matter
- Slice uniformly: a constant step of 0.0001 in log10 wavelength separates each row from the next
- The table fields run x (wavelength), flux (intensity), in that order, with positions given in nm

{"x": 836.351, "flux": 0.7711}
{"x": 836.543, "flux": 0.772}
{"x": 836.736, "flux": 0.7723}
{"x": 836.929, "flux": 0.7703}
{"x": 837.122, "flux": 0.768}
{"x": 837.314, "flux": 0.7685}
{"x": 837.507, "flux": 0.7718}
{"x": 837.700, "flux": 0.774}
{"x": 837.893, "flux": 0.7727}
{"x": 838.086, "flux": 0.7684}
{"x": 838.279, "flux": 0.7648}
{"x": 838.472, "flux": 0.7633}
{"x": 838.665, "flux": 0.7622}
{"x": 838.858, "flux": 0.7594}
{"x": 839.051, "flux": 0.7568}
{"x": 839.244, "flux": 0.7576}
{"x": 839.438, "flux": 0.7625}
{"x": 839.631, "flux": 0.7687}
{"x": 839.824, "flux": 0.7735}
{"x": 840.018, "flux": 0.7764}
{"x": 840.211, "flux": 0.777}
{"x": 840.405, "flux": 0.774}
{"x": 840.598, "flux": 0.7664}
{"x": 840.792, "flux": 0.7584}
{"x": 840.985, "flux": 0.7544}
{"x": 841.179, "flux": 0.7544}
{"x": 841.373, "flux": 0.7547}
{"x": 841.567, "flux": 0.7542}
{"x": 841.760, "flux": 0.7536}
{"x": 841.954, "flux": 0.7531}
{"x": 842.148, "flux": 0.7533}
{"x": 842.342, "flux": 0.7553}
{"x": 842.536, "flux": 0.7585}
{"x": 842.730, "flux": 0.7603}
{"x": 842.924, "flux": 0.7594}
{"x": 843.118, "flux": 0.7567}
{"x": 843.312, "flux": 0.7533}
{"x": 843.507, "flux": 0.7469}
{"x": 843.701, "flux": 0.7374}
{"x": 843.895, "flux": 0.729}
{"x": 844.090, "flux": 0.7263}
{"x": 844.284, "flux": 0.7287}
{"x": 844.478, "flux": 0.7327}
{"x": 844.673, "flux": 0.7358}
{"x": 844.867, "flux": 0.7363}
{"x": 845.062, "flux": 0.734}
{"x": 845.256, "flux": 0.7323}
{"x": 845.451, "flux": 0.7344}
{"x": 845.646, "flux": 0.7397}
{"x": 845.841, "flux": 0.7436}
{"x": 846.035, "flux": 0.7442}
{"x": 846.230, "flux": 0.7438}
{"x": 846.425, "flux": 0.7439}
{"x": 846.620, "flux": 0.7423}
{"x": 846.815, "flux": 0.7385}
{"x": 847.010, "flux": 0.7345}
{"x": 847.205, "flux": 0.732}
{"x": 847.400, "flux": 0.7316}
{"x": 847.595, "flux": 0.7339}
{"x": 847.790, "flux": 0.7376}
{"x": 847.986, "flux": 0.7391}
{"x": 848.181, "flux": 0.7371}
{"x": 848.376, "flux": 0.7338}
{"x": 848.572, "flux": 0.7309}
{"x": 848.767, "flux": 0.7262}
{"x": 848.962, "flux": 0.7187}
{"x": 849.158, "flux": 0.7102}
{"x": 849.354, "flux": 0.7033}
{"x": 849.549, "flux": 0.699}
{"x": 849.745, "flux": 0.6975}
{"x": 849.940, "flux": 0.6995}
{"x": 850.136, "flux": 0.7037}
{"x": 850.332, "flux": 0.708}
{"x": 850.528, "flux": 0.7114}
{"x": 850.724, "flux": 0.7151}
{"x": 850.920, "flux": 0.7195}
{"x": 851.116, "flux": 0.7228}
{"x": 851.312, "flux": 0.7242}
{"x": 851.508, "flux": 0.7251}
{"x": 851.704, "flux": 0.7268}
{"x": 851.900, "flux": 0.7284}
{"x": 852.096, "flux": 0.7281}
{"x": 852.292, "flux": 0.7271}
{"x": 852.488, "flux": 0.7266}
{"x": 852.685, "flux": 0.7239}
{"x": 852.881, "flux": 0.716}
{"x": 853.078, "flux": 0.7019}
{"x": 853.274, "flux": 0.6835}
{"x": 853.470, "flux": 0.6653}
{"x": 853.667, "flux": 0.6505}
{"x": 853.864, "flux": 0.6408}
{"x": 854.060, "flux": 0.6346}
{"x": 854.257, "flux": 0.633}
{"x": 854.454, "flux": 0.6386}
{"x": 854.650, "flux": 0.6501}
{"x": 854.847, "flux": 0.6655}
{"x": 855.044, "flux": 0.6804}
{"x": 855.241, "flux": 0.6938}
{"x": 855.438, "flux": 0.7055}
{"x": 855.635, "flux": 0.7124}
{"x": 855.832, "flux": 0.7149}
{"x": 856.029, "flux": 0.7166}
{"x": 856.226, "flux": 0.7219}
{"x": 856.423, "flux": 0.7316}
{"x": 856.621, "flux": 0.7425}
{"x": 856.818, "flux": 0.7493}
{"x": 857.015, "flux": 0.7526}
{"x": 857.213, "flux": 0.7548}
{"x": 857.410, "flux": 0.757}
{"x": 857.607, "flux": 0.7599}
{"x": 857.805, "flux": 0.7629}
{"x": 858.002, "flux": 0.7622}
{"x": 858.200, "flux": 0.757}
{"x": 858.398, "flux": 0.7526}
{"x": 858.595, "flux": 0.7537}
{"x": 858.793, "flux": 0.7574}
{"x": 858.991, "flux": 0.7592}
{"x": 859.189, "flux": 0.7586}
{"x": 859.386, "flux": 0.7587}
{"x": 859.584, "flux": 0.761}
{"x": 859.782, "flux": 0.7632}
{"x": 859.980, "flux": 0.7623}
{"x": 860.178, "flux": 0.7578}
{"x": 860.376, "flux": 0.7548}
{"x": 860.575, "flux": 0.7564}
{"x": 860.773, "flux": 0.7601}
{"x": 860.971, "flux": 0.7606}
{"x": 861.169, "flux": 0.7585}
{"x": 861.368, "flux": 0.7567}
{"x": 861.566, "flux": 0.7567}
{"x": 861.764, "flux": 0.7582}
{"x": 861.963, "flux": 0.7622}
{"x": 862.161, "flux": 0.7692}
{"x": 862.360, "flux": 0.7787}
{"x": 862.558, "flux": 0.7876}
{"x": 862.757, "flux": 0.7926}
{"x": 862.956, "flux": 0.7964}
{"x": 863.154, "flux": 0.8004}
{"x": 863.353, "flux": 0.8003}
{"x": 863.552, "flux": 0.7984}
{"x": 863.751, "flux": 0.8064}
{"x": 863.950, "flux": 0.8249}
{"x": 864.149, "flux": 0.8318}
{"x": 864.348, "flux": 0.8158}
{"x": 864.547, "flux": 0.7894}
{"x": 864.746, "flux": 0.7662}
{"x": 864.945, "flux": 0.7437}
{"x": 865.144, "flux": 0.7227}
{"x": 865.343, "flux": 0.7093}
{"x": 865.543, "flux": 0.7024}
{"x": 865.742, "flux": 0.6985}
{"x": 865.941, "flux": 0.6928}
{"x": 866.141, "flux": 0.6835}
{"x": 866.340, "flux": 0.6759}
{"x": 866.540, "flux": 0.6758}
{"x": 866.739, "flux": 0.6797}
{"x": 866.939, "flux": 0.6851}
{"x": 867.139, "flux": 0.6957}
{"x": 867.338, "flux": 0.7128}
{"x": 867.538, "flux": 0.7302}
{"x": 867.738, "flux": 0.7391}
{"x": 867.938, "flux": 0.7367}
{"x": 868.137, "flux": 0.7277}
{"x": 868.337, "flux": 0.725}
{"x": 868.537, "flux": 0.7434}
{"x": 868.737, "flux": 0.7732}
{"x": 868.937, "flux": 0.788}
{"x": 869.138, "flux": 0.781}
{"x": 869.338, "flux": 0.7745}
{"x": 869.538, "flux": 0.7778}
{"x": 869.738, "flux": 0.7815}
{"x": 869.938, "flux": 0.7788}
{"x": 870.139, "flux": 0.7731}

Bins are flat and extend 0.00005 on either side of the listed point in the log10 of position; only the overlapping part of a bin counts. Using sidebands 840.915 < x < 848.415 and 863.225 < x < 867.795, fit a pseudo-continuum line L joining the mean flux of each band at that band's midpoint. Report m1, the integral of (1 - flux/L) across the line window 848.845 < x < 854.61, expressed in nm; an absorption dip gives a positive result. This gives 0.330 nm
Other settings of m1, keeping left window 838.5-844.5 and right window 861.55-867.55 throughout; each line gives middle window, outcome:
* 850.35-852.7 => 0.10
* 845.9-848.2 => 0.05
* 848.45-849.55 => 0.05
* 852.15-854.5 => 0.23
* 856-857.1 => 0.02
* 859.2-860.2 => -0.01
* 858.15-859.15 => -0.01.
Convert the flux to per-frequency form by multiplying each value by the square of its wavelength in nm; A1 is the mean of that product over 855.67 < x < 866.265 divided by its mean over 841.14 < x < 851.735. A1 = 1.1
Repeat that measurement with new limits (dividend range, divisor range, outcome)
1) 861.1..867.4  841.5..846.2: 1.06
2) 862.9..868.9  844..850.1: 1.06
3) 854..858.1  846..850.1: 1.00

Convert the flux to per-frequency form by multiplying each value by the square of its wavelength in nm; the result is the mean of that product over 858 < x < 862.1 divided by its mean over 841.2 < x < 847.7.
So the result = 1.06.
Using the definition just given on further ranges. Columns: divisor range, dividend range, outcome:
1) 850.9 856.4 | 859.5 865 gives 1.14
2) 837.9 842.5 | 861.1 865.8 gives 1.07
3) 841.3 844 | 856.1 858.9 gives 1.03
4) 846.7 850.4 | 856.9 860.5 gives 1.08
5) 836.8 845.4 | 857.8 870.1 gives 1.05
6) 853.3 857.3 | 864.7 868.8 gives 1.06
